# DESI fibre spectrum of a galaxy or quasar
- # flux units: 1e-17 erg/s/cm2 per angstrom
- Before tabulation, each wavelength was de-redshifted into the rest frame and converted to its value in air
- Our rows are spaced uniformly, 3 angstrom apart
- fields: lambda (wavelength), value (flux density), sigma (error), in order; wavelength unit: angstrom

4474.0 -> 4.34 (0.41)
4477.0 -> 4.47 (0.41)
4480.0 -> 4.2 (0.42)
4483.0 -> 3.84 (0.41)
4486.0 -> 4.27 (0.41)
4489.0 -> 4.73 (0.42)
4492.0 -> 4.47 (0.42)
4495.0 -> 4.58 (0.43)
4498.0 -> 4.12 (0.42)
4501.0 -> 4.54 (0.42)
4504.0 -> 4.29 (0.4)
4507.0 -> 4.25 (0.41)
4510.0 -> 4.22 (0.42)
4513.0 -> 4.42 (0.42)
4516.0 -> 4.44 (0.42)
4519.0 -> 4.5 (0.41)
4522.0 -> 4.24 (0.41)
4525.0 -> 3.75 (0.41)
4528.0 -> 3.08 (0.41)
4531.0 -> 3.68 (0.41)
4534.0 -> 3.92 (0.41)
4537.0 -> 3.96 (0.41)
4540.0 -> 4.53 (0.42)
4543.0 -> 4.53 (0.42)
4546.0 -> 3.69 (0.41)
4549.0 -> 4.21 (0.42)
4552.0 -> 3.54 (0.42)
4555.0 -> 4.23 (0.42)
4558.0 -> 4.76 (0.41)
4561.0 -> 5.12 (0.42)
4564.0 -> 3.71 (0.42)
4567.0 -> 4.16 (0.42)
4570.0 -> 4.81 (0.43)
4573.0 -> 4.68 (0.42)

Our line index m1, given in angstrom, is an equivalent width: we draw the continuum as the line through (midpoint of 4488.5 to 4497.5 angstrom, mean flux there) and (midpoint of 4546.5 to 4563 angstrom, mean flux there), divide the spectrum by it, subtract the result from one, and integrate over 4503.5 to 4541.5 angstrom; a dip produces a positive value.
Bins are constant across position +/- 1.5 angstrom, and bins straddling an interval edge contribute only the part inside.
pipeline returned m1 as 2.8 angstrom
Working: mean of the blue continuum 4.53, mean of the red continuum 4.31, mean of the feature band 4.09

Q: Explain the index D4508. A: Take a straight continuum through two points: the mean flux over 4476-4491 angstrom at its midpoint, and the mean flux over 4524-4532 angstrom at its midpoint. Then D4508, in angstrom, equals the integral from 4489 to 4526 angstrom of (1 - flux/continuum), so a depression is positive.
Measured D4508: -4.7 angstrom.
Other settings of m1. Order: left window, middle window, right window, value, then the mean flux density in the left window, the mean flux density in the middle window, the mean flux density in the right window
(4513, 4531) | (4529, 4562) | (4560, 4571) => 0.5 angstrom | 4.01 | 4.17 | 4.4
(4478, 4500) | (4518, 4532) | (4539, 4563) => 1.6 angstrom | 4.32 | 3.83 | 4.31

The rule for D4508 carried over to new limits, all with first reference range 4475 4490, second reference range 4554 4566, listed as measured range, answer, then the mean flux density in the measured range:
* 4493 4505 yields -0.18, 4.39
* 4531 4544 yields 0.72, 4.16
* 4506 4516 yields 0.07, 4.32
